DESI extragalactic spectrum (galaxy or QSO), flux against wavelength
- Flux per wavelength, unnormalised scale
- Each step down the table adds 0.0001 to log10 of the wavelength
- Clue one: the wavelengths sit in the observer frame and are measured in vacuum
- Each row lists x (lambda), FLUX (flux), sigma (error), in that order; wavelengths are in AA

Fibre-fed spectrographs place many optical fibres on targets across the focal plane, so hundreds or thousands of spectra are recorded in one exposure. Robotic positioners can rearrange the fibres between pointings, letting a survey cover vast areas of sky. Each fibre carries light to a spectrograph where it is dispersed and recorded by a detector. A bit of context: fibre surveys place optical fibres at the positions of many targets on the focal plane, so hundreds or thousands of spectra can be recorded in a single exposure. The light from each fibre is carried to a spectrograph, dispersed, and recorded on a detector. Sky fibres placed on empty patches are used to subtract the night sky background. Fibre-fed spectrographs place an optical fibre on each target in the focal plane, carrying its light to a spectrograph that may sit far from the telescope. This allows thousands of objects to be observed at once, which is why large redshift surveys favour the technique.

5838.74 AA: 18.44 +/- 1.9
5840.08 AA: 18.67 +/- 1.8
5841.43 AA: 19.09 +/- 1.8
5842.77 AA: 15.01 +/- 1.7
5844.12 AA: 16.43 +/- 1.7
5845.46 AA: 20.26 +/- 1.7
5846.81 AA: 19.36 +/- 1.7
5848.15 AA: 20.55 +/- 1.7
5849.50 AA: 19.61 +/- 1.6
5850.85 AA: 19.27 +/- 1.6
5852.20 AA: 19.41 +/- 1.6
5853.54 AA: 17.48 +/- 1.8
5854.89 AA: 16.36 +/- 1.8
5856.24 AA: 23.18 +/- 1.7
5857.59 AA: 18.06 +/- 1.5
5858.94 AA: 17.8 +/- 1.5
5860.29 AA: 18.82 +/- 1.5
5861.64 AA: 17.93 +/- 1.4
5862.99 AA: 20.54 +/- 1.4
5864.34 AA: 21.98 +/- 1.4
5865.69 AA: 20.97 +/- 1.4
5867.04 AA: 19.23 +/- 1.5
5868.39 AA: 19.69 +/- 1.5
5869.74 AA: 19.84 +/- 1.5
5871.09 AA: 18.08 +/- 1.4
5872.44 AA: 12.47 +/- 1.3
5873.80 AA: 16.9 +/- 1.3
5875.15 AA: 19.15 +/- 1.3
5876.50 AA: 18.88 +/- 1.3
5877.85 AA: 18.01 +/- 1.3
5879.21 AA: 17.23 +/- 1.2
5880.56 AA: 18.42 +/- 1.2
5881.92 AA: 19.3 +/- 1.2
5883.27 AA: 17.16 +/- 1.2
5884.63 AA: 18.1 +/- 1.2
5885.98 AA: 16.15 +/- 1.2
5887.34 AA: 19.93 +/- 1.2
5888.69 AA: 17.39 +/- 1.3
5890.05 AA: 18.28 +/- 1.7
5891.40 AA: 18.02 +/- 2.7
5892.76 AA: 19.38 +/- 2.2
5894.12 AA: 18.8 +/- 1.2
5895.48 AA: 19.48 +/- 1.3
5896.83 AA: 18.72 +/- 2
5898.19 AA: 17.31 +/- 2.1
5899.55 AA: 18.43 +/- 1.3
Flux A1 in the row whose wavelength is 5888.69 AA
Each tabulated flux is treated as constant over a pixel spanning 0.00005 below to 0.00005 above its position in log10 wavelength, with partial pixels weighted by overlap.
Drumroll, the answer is 17.39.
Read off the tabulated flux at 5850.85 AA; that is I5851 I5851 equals 19.27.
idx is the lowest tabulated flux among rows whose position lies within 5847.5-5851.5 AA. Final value 19.27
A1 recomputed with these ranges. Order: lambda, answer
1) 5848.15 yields 20.55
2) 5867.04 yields 19.23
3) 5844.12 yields 16.43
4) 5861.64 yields 17.93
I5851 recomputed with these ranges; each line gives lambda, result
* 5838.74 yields 18.44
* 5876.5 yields 18.88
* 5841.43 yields 19.09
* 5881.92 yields 19.3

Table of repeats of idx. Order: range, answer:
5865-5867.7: 19.23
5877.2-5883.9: 17.16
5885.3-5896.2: 16.15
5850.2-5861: 16.36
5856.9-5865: 17.8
